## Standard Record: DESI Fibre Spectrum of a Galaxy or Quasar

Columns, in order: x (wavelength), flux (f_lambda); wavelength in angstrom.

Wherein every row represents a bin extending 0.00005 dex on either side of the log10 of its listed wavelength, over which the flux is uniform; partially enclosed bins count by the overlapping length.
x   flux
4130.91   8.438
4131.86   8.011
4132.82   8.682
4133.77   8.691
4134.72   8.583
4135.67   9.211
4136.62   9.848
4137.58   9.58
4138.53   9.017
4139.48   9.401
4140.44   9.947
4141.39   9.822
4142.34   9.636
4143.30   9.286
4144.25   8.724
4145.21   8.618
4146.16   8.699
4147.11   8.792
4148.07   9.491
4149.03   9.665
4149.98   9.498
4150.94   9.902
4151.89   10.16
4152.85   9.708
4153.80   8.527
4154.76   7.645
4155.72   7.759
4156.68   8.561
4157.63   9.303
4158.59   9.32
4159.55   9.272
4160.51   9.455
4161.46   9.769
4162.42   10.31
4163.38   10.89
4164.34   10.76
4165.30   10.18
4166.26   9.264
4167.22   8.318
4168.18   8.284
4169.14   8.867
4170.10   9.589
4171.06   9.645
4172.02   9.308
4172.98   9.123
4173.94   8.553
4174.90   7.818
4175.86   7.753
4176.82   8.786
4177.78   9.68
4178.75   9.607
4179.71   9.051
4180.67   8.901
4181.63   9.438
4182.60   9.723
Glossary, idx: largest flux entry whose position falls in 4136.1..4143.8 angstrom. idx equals 9.947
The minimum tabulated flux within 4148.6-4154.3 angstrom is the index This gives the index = 8.527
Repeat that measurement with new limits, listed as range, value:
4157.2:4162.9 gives 9.272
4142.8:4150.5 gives 8.618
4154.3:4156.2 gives 7.645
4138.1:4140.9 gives 9.017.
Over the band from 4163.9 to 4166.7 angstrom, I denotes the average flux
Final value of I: 10.1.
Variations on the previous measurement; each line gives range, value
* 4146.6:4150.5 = 9.35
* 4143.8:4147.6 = 8.71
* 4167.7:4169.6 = 8.57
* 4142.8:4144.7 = 9.01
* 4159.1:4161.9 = 9.52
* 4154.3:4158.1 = 8.32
